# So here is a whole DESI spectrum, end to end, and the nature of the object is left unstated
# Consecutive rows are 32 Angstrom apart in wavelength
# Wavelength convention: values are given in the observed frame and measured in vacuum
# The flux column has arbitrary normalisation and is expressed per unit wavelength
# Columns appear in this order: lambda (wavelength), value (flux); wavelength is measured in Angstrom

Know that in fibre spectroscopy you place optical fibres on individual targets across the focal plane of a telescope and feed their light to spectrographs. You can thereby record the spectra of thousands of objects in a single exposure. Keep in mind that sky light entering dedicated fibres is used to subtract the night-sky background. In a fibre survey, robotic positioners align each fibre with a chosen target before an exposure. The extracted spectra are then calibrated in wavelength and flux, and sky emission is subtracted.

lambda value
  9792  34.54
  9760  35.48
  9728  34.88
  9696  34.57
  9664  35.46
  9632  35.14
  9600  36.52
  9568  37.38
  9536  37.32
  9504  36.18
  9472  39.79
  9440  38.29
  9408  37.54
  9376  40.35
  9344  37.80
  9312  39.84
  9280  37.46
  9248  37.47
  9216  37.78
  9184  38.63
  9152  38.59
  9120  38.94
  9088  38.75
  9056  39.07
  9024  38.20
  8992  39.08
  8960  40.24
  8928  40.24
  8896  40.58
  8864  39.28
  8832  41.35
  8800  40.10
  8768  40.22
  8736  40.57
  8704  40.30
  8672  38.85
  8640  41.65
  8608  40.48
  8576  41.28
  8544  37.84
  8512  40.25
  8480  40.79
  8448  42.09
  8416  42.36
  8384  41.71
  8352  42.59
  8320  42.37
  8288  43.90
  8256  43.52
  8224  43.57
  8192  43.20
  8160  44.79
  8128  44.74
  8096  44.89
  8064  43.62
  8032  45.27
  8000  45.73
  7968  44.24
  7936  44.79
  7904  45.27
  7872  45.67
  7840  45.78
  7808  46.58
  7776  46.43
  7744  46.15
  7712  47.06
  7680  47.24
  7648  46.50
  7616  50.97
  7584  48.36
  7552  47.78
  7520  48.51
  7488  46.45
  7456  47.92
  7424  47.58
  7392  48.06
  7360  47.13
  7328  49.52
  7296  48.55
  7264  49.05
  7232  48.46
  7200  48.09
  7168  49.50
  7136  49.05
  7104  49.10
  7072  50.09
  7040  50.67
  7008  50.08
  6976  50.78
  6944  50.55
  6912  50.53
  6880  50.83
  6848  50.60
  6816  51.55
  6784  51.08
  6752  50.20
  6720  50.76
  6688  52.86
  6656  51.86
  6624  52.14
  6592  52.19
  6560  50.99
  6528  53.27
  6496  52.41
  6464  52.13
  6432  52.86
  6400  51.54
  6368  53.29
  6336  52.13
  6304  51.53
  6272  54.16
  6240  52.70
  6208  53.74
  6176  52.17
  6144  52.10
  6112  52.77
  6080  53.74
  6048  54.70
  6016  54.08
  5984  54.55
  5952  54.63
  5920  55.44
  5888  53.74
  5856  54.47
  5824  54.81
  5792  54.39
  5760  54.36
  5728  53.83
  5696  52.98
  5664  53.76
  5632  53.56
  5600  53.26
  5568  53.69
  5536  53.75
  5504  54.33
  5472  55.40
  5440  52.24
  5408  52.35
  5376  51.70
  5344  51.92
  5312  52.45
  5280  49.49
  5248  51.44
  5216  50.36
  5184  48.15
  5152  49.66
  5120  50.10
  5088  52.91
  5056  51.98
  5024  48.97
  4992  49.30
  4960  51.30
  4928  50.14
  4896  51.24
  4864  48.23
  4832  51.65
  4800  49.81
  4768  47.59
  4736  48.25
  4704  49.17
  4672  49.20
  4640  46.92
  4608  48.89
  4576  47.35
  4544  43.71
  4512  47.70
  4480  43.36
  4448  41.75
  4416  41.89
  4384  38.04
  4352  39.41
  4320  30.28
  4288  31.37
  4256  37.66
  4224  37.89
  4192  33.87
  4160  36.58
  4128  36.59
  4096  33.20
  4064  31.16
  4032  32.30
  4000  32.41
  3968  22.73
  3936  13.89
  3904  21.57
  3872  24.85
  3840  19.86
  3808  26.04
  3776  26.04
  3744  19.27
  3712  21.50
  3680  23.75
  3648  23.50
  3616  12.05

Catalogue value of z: 0.000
